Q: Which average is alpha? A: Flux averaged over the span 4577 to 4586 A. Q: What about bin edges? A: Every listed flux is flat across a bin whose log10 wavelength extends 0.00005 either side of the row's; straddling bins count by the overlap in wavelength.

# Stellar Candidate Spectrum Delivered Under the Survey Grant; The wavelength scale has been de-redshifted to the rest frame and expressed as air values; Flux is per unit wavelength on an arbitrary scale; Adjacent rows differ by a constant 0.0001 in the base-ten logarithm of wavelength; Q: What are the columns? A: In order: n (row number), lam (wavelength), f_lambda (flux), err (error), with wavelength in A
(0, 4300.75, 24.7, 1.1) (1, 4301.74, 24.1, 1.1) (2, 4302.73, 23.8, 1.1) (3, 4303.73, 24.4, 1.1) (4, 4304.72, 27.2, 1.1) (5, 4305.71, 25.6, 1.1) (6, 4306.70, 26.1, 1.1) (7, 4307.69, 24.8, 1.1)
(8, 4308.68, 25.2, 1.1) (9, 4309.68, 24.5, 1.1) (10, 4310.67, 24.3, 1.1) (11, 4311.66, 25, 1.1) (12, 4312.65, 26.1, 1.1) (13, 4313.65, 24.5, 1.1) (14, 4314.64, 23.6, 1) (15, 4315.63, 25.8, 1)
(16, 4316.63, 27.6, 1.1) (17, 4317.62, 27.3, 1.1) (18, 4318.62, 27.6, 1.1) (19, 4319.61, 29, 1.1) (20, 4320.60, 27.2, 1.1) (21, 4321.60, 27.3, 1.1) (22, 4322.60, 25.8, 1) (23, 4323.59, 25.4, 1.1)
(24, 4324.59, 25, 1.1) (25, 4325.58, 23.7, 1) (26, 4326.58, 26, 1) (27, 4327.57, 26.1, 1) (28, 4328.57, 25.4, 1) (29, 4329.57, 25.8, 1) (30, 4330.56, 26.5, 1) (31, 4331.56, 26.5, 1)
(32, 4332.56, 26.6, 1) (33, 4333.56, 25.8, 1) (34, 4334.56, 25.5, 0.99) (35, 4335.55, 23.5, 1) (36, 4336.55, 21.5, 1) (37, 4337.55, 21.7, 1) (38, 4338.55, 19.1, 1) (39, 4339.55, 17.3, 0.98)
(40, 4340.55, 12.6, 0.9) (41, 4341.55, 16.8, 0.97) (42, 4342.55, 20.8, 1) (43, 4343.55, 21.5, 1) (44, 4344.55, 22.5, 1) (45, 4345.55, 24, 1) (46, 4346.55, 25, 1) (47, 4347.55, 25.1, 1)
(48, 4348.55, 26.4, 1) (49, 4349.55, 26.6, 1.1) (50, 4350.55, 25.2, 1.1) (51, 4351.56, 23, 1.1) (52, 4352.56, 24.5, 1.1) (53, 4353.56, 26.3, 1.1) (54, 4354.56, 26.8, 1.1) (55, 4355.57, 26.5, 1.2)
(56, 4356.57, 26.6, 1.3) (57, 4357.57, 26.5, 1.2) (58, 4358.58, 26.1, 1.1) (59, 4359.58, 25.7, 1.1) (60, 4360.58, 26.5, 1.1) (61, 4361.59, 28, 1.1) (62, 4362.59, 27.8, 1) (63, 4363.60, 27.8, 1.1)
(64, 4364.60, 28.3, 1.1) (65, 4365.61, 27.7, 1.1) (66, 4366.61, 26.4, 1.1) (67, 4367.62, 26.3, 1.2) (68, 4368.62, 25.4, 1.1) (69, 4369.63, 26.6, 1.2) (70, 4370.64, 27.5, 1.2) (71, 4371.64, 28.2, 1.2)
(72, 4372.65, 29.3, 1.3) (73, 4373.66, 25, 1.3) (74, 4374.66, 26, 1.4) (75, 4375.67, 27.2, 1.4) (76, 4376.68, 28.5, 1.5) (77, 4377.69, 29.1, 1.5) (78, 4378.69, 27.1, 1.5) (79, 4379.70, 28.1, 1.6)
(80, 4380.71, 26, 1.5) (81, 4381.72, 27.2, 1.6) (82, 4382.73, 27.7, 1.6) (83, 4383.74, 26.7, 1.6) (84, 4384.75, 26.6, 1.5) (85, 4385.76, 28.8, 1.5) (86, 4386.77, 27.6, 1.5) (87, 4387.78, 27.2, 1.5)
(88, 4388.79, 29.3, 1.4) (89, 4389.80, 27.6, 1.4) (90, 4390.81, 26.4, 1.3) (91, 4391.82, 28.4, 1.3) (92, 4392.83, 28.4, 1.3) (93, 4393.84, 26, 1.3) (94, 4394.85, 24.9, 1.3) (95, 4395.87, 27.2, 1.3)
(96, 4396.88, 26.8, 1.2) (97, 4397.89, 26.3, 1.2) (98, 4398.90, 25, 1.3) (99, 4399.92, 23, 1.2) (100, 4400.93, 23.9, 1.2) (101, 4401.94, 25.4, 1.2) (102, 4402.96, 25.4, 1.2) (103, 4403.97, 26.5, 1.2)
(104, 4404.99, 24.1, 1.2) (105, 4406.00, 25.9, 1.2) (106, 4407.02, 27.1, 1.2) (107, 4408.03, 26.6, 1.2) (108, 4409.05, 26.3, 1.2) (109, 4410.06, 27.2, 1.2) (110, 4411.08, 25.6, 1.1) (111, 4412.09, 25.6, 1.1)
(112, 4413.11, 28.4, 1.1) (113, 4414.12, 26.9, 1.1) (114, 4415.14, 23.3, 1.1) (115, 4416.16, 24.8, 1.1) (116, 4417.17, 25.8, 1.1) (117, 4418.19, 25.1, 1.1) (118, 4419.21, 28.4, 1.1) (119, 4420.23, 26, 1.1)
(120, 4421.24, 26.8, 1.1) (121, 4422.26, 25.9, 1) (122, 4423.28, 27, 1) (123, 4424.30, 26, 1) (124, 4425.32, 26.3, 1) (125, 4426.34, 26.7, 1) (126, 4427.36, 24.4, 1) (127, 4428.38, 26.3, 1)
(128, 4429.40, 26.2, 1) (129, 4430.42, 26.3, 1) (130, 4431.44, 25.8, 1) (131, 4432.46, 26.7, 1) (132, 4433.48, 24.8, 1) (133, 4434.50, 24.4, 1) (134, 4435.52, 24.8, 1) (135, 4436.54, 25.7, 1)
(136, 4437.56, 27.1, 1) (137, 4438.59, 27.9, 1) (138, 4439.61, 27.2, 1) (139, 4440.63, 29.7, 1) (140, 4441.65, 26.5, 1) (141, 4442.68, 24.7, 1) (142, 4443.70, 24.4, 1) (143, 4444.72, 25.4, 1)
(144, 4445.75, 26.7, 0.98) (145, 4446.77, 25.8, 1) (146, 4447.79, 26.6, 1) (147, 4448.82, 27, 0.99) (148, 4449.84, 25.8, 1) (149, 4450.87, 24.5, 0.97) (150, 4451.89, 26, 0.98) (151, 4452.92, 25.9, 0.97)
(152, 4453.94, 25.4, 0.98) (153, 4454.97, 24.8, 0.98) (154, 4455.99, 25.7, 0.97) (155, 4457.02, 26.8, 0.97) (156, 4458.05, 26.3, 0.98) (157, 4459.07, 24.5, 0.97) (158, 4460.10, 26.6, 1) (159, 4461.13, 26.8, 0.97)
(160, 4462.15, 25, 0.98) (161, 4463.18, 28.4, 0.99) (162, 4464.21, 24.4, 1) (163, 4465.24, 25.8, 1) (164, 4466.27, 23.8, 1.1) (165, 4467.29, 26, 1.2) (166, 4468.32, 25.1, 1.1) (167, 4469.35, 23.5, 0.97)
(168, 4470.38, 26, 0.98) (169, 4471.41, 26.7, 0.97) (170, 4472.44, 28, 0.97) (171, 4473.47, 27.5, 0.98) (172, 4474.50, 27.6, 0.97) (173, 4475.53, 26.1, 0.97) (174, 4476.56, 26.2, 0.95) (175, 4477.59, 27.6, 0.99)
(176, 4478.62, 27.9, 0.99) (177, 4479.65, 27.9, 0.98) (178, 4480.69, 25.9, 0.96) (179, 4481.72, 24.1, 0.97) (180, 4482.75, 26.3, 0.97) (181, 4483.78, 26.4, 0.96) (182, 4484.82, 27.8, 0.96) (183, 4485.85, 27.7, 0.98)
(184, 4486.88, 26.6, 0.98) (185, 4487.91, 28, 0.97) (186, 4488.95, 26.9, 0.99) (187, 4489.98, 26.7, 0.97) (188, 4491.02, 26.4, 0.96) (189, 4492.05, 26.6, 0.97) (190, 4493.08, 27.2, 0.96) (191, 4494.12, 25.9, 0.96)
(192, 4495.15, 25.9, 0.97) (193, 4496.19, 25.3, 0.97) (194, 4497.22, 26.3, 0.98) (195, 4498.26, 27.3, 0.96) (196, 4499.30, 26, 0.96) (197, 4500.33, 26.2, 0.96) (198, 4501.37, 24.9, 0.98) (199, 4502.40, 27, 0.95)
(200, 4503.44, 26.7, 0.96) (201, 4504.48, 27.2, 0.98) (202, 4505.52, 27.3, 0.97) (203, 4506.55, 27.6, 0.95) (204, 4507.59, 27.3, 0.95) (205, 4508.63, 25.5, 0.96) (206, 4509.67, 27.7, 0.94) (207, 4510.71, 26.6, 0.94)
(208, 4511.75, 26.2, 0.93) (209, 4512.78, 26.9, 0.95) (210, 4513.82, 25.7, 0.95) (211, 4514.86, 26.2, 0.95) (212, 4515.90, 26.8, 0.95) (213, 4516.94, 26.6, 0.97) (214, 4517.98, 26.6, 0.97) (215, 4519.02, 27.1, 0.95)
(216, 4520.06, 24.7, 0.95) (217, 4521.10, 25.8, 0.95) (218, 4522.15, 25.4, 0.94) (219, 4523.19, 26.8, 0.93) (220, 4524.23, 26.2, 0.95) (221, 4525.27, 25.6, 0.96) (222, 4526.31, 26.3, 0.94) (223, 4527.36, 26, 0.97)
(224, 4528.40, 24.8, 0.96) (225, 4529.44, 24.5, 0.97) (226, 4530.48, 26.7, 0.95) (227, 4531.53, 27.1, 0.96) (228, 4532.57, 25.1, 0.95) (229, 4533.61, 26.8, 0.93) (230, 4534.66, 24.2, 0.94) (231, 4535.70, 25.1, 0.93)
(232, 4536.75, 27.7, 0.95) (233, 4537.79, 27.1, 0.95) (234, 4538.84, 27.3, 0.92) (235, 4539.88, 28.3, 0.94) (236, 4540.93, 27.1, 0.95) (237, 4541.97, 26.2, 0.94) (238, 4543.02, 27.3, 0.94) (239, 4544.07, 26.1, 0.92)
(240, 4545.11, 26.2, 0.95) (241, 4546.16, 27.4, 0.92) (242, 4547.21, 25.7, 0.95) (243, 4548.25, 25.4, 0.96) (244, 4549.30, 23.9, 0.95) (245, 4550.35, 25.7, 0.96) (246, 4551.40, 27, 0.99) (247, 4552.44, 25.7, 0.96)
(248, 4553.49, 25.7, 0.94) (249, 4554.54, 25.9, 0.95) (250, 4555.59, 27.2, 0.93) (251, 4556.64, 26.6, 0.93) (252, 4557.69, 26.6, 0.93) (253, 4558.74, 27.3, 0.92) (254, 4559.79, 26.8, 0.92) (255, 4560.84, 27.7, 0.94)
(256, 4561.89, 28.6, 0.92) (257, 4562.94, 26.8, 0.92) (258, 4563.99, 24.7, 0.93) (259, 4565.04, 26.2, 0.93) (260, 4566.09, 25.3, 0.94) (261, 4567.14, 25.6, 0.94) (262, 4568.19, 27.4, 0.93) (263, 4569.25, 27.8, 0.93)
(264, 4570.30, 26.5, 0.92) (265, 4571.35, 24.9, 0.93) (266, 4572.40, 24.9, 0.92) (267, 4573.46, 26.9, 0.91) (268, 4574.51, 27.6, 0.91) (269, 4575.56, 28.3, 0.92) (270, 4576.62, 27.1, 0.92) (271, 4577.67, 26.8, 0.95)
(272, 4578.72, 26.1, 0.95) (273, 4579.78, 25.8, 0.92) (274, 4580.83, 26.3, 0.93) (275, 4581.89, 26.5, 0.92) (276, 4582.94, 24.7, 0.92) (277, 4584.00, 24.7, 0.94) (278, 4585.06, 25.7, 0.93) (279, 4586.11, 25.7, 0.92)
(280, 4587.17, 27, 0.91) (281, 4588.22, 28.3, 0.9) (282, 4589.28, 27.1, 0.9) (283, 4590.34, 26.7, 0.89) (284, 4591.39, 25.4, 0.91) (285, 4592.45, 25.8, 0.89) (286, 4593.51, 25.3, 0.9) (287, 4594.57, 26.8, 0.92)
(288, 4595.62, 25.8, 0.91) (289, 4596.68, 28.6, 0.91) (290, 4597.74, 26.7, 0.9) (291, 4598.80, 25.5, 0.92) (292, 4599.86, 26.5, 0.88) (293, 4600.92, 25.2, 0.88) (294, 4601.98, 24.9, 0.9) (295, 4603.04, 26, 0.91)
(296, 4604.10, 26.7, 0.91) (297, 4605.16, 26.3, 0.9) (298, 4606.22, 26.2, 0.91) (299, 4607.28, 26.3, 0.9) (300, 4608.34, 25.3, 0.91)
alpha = 25.9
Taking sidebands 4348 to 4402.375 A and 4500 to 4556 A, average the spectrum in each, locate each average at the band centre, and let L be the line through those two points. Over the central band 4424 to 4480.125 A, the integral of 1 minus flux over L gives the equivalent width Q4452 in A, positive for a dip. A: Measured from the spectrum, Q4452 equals 0.9 A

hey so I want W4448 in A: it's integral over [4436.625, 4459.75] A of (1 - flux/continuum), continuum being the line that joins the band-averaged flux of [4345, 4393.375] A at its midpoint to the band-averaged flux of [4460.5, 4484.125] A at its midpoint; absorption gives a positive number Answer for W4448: 0.22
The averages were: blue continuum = 26.9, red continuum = 26.2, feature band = 26.1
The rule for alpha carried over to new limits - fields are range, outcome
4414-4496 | 26.2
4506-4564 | 26.4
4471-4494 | 26.9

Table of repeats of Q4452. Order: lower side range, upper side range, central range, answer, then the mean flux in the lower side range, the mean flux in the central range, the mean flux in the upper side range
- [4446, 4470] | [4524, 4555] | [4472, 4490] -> -0.8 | 25.7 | 27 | 26.1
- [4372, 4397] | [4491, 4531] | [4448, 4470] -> 0.9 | 27.3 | 25.6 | 26.3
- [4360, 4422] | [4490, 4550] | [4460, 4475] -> 0.2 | 26.7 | 26.1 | 26.3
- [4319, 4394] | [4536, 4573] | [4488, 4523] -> -0.2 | 25.7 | 26.5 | 26.5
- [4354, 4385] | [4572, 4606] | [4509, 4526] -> 0.2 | 27.1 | 26.3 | 26.3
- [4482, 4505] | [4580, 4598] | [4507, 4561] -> 0.3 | 26.6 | 26.3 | 26.3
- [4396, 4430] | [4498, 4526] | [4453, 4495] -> -0.1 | 25.9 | 26.3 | 26.4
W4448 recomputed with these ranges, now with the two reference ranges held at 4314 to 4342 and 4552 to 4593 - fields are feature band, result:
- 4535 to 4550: -0.16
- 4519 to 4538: 0.11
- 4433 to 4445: -0.36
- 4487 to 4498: -0.34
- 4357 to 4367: -0.99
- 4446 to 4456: -0.15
